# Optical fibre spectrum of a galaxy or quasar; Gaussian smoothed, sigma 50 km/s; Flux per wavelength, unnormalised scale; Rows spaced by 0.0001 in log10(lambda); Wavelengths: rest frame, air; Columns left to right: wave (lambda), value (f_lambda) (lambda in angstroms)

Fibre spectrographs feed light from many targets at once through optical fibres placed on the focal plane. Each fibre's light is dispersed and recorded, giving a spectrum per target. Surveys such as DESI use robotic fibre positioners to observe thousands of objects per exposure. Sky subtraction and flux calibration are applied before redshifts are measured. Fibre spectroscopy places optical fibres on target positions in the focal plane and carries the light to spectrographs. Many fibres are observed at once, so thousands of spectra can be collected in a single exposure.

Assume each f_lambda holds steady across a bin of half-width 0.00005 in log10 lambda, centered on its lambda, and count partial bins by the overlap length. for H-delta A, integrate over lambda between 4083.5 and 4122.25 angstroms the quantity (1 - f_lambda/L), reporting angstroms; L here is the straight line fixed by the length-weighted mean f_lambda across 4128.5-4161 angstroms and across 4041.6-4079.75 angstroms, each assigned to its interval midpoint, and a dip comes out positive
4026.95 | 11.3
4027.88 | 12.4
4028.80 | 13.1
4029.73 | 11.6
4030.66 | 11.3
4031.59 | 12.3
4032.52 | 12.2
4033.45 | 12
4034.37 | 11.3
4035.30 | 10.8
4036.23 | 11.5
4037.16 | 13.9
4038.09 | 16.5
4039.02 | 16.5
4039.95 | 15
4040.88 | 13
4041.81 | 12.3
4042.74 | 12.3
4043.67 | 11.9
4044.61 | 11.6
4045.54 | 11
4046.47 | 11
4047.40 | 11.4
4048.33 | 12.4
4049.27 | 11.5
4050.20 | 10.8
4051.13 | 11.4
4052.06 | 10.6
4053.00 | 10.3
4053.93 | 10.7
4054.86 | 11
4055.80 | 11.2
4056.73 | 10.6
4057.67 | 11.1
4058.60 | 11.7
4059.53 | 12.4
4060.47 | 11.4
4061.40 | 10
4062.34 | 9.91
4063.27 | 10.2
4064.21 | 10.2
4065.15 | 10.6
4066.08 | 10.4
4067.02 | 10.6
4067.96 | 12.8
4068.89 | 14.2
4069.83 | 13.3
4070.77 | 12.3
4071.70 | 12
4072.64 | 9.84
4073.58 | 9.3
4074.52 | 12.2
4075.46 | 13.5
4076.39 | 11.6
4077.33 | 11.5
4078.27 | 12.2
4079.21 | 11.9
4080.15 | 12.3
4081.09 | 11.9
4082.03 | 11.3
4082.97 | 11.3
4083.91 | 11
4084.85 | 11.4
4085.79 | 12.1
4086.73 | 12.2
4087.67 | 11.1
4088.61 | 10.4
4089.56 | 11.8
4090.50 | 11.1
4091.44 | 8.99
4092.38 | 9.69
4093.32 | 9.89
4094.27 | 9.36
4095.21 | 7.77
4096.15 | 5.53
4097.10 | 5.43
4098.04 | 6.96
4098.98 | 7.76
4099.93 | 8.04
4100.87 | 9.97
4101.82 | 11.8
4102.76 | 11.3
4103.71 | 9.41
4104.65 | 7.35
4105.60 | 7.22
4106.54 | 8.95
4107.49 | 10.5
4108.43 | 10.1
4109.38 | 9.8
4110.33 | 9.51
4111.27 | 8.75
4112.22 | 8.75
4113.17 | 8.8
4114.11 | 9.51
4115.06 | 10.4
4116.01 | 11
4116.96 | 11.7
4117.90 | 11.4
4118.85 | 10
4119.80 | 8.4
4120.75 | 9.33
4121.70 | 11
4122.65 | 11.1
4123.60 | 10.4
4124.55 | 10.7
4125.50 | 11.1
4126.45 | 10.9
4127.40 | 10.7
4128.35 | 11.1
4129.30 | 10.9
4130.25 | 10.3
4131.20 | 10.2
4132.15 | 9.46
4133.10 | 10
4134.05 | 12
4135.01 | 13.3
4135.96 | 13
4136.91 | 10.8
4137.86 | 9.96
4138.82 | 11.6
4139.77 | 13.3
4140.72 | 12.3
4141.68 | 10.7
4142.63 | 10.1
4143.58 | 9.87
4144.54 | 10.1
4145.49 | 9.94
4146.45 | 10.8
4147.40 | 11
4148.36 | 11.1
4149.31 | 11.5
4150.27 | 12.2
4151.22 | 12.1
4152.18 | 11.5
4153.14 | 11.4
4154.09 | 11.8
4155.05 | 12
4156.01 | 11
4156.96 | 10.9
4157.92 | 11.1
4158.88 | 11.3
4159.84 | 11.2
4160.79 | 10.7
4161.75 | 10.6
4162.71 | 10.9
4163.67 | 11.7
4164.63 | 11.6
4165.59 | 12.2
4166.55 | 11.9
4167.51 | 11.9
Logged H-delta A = 5.6 angstroms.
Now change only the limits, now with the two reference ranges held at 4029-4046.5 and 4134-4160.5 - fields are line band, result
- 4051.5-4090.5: 2.6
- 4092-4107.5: 4.3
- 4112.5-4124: 1.4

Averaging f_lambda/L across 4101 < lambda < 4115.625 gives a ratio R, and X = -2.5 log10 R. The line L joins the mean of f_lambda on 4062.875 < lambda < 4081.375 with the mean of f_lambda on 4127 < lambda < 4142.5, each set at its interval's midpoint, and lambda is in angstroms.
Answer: 0.20 mag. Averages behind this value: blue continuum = 11.6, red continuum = 11.2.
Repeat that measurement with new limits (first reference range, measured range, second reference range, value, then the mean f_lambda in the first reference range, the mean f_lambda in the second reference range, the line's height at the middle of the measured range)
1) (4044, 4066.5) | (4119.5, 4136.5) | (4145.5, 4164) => 0.04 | 11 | 11.3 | 11.2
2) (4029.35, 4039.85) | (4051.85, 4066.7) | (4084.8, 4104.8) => 0.07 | 12.8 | 9.51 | 11.5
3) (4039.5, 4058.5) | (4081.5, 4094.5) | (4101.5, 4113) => -0.08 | 11.6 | 9.4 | 10.1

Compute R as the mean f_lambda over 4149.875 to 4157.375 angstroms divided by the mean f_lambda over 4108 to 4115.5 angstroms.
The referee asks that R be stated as 1.2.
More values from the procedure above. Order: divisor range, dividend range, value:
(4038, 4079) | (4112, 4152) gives 0.92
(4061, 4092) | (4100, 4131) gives 0.88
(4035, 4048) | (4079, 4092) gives 0.89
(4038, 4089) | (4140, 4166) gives 0.96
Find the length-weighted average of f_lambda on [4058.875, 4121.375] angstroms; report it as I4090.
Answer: 10.4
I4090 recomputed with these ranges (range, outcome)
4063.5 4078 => 11.6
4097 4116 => 9.14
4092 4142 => 9.99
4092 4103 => 8.56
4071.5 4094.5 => 11.2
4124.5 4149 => 11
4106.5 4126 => 10.1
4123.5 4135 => 10.8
